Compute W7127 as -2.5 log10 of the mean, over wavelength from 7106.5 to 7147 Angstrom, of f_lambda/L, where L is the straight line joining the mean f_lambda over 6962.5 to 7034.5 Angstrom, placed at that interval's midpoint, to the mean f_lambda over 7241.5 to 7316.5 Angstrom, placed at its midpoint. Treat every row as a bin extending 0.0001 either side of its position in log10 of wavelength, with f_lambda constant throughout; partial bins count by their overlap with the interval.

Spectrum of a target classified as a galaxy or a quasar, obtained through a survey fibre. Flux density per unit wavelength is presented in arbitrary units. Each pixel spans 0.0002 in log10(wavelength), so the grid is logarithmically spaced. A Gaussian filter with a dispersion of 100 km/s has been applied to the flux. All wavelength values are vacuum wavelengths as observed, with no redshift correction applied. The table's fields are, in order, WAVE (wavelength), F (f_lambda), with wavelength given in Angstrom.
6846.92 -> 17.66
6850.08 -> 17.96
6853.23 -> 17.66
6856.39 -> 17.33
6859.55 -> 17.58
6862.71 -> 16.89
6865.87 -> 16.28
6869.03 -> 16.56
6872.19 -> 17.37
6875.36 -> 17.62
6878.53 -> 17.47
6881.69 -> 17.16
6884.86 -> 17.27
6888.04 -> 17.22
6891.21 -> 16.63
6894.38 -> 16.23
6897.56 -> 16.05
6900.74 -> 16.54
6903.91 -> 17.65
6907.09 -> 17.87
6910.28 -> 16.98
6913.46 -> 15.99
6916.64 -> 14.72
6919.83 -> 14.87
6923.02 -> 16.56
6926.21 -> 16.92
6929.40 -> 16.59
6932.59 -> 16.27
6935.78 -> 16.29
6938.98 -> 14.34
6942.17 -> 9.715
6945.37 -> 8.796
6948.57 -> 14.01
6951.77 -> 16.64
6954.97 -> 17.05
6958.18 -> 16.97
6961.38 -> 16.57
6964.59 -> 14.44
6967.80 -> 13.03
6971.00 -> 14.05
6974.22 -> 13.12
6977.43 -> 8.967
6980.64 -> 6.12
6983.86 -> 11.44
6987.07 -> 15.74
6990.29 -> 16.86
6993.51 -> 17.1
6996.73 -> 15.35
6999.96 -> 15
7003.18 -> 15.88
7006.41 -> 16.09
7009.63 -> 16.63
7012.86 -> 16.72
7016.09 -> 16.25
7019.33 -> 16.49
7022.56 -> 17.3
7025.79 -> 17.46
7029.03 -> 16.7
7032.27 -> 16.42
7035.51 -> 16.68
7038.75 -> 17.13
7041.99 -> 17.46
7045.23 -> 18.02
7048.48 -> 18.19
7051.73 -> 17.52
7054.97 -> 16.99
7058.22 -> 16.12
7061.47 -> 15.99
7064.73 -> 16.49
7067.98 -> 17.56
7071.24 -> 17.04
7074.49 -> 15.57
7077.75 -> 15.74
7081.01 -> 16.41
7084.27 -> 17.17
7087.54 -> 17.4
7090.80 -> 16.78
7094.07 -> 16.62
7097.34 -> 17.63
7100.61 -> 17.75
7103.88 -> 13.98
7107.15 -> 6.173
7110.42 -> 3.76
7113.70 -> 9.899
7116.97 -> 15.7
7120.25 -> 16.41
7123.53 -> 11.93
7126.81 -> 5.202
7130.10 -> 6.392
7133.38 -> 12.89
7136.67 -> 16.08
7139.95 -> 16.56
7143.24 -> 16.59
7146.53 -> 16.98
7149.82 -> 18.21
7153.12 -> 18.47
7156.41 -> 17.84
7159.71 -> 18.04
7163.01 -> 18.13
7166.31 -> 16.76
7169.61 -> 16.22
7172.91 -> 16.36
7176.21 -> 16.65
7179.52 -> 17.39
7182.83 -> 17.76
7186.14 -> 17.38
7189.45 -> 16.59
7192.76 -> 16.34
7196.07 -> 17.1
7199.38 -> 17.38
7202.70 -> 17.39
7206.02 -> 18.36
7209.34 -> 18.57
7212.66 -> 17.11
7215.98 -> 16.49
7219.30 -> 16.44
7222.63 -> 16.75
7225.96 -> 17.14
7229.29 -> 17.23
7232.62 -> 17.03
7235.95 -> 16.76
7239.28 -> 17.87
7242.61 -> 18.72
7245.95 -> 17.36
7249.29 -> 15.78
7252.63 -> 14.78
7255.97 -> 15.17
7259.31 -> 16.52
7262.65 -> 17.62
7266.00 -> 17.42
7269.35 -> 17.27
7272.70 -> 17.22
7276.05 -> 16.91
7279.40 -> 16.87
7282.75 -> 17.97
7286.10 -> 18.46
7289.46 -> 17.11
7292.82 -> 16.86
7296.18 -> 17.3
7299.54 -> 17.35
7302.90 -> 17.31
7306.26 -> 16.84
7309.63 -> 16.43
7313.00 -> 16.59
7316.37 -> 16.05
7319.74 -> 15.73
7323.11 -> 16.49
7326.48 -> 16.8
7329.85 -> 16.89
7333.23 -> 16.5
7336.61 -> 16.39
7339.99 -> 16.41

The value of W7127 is 0.31 mag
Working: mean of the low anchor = 14.9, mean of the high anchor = 17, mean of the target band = 11.9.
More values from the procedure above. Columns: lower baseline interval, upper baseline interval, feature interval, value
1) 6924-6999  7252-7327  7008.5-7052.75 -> -0.16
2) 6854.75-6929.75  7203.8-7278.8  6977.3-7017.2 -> 0.15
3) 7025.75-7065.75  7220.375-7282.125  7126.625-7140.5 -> 0.41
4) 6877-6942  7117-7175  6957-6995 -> 0.17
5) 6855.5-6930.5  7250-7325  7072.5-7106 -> 0.03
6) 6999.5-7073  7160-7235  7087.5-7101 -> -0.02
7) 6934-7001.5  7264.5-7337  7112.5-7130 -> 0.32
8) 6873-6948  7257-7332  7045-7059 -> -0.07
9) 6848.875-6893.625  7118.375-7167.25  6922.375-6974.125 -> 0.12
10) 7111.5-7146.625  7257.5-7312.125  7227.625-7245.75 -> -0.11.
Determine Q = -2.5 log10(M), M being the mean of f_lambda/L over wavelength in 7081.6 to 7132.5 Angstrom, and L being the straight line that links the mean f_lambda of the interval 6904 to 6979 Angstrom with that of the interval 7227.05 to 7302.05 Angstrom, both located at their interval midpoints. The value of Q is 0.231 mag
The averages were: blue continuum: 14.9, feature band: 12.9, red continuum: 17.1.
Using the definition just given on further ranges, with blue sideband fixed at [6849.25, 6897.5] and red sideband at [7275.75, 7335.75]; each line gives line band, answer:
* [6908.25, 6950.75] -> 0.15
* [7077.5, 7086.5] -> 0.03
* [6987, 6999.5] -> 0.06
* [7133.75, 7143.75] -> 0.07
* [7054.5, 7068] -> 0.03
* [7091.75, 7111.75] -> 0.30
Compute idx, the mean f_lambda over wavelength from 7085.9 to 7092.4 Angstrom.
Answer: 17.1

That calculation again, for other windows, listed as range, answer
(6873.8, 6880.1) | 17.5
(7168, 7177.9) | 16.4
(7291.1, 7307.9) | 17.1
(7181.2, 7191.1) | 17.2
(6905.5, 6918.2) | 16.4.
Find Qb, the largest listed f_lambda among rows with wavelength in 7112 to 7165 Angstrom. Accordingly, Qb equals 18.47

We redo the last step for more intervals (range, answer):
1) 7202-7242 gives 18.57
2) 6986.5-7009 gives 17.1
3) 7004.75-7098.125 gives 18.19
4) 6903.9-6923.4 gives 17.87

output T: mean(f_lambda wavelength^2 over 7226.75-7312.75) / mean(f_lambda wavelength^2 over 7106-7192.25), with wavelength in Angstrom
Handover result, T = 1.20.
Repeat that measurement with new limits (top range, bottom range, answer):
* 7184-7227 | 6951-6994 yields 1.31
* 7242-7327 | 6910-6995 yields 1.29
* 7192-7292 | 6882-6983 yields 1.25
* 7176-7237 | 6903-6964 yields 1.20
